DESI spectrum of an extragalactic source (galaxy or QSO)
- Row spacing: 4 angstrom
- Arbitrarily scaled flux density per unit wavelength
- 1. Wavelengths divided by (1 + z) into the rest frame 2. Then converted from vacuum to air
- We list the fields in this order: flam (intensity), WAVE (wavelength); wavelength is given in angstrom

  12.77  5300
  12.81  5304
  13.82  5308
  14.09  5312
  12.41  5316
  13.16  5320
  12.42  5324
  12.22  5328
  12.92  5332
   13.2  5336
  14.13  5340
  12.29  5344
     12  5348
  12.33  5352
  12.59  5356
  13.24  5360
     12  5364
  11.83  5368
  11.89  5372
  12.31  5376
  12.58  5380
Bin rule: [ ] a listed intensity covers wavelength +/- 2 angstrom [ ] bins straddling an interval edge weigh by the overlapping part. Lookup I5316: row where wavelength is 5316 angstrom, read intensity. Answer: 12.41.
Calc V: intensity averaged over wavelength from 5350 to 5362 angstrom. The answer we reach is 12.7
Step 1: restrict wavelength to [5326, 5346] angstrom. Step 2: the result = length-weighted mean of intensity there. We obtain 13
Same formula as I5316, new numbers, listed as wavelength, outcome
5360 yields 13.24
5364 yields 12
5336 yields 13.2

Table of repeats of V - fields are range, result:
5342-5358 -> 12.3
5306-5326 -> 13.2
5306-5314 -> 14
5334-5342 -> 13.7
